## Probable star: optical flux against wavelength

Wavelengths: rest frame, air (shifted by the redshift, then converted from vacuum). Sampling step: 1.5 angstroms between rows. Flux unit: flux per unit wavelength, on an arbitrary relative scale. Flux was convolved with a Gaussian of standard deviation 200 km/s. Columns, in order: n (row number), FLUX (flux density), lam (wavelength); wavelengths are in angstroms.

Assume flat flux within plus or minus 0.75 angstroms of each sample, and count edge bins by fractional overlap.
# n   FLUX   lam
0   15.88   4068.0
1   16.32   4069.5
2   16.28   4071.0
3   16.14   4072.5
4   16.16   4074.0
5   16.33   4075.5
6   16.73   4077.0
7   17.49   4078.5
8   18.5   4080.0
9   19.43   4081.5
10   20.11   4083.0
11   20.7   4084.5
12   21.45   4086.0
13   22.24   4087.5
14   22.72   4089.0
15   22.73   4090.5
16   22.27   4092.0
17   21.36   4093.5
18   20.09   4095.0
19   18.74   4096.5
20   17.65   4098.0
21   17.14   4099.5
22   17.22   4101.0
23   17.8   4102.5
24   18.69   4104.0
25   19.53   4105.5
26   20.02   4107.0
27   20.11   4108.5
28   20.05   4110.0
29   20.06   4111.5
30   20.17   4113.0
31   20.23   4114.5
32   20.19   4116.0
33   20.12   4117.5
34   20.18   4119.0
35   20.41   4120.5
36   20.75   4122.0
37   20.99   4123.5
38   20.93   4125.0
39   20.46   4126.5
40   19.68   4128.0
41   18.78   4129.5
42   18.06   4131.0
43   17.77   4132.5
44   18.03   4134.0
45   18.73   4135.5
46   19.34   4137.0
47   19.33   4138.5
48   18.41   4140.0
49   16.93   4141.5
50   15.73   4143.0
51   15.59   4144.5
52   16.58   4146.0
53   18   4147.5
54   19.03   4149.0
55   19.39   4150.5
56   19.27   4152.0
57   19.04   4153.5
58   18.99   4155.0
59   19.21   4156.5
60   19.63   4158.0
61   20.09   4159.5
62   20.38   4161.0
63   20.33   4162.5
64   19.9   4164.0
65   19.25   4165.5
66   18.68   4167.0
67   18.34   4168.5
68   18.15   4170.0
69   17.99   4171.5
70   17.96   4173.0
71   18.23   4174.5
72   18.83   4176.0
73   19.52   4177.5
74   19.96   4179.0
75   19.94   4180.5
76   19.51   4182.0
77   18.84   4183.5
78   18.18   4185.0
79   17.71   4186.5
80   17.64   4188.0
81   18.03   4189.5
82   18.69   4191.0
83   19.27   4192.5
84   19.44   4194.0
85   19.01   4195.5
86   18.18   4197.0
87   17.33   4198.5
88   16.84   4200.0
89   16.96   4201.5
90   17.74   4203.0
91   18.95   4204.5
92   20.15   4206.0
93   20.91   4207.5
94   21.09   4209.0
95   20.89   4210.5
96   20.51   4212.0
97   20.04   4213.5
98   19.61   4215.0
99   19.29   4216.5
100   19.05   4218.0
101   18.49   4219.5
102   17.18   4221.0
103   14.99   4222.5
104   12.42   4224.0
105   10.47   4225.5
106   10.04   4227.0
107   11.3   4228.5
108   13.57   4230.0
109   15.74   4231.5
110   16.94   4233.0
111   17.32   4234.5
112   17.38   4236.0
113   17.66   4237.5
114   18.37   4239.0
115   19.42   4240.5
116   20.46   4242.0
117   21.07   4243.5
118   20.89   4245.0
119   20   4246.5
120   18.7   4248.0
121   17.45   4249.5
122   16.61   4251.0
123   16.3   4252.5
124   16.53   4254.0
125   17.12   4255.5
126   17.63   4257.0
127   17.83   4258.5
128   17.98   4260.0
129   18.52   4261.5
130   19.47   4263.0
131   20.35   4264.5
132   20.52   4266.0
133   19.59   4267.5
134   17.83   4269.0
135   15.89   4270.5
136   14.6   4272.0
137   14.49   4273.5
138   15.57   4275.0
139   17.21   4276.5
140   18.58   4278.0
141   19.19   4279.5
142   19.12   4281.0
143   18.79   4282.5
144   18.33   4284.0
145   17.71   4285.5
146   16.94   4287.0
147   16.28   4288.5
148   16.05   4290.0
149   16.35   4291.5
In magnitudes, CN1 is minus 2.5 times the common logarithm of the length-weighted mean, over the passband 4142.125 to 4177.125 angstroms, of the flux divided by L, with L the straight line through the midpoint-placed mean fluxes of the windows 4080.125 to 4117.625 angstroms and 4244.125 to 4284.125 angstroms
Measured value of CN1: 0.04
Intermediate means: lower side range 20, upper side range 18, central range 18.6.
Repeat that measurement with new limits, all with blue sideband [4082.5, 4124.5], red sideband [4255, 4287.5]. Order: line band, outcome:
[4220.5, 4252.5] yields 0.111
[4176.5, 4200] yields 0.018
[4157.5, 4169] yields -0.015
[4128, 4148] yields 0.105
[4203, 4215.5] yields -0.079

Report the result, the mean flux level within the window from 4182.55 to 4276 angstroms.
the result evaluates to 17.8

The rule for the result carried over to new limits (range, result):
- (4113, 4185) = 19.1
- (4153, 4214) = 19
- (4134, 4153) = 18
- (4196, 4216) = 19.2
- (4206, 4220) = 20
